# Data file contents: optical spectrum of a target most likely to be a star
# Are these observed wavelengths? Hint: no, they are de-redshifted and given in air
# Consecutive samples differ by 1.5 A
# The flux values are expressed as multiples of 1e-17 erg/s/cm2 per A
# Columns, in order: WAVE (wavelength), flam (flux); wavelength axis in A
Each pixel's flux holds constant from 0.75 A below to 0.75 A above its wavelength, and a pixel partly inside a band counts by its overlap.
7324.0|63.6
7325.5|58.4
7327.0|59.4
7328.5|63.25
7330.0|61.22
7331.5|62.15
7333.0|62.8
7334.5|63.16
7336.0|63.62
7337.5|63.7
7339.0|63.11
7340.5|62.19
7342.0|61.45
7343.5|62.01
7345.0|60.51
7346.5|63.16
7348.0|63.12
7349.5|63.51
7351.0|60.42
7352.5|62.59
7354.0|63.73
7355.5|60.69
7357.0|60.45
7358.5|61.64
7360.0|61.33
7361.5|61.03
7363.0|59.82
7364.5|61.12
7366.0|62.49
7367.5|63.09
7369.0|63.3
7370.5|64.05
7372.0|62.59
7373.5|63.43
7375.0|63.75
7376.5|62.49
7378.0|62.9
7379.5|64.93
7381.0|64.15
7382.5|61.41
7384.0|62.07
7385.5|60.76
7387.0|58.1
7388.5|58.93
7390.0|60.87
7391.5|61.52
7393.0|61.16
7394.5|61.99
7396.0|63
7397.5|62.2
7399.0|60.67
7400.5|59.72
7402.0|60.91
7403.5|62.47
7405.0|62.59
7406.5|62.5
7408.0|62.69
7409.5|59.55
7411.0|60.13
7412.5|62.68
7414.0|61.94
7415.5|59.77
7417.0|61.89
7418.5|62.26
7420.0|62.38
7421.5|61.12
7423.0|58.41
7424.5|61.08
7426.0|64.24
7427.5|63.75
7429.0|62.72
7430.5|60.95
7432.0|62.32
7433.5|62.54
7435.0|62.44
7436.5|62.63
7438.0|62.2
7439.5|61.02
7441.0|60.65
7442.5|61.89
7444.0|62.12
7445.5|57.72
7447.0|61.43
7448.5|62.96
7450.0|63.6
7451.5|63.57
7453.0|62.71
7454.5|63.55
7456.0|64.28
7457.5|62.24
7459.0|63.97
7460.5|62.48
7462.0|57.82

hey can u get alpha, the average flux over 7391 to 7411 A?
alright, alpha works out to 61.6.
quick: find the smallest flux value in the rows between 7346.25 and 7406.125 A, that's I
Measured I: 58.1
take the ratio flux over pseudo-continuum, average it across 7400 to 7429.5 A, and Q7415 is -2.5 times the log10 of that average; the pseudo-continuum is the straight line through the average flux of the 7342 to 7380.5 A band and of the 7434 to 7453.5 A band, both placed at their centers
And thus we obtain 0.01 mag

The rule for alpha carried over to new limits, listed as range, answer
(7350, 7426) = 61.7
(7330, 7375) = 62.3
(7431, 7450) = 61.7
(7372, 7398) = 62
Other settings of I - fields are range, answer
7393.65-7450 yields 57.72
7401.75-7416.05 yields 59.55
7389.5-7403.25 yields 59.72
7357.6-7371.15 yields 59.82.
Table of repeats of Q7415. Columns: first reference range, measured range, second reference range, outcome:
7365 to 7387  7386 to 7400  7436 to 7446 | 0.03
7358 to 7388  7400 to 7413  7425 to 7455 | 0.01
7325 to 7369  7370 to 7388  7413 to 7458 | -0.01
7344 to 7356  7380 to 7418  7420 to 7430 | 0.01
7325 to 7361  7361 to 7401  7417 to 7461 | 0.00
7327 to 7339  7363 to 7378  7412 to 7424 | -0.01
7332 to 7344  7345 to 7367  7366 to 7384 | 0.02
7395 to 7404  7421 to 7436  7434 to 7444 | 0.00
